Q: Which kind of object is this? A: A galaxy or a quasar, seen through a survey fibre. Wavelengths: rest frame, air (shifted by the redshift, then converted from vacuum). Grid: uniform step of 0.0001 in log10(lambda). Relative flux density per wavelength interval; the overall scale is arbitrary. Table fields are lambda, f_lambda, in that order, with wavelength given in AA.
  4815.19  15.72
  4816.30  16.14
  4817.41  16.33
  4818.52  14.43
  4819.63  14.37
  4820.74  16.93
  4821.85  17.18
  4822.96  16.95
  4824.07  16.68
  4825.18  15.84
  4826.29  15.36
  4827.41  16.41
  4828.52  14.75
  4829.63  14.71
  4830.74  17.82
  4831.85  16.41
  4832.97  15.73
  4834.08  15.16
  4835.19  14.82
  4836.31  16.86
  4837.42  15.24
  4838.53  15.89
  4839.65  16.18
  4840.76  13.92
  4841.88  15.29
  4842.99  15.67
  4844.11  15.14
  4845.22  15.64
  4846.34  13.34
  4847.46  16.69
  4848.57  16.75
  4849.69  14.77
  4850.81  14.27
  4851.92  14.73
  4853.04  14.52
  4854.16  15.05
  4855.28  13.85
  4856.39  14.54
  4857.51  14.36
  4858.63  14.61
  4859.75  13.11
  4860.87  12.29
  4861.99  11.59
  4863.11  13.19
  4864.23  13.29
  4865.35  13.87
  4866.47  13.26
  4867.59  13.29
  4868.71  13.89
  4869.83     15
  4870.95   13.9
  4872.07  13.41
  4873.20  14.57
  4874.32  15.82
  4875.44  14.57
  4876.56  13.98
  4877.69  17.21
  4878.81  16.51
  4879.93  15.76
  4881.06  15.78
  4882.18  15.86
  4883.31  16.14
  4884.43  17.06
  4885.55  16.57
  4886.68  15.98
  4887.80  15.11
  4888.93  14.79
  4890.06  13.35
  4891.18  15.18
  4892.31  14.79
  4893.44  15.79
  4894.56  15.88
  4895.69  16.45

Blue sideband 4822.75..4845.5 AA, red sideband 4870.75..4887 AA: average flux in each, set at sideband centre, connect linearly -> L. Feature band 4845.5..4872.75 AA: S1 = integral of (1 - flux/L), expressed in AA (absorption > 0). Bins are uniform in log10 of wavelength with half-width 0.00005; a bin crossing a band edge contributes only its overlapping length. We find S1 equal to 2.71 AA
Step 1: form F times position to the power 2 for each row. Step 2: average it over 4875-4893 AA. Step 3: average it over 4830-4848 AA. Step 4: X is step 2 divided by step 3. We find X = 1.0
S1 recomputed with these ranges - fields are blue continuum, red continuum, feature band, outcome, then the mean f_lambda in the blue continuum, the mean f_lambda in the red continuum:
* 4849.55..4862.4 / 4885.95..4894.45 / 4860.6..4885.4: -0.1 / 14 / 15.1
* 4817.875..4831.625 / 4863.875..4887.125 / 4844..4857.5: 0.5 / 16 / 15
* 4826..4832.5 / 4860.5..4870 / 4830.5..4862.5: -0.7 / 15.9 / 13.3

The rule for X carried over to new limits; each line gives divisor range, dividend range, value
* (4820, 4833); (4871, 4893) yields 0.97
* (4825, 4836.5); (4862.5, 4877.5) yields 0.91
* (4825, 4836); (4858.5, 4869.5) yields 0.85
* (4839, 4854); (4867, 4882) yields 1.00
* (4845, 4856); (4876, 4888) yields 1.09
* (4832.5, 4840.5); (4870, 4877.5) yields 0.94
